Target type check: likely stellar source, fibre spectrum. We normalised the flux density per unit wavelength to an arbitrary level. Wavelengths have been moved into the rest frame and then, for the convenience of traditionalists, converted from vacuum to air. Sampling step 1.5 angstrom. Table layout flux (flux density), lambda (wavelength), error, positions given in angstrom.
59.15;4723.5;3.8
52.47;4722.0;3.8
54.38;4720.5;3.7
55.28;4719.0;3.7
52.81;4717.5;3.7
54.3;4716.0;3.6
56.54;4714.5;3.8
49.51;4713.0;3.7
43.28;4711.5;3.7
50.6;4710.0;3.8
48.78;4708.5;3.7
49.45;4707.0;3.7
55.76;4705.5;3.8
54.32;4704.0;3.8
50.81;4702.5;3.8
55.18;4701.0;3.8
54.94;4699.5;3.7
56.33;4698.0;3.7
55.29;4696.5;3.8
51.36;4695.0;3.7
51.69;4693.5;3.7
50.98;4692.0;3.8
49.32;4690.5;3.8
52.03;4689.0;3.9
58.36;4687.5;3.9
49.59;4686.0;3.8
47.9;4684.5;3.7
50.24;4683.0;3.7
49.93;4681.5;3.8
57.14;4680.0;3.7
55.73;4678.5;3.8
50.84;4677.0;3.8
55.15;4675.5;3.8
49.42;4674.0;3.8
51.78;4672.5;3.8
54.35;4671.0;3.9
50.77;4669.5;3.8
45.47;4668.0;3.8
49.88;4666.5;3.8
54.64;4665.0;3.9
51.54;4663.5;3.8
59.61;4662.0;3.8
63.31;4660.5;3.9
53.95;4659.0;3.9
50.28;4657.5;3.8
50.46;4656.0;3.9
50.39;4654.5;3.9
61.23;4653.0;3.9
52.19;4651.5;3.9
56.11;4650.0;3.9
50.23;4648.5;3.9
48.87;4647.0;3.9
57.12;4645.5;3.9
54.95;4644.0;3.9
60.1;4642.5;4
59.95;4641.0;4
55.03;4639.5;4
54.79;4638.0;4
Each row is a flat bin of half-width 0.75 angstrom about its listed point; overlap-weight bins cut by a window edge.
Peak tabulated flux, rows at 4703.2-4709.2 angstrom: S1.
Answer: 55.76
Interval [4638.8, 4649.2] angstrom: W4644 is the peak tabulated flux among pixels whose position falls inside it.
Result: 60.1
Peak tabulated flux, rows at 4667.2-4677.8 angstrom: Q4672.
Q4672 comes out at 55.15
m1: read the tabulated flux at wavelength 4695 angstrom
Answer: 51.36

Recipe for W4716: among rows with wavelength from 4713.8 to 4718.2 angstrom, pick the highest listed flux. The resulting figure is 56.54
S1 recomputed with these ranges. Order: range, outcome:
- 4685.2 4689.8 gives 58.36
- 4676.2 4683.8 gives 57.14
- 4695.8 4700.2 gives 56.33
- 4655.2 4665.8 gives 63.31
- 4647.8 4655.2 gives 61.23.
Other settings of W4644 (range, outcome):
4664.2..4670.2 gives 54.64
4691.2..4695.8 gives 51.69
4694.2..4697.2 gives 55.29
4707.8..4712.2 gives 50.6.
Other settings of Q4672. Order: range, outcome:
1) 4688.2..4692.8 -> 52.03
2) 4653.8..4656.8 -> 50.46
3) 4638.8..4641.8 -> 59.95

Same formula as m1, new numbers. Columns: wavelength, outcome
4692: 50.98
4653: 61.23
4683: 50.24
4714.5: 56.54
